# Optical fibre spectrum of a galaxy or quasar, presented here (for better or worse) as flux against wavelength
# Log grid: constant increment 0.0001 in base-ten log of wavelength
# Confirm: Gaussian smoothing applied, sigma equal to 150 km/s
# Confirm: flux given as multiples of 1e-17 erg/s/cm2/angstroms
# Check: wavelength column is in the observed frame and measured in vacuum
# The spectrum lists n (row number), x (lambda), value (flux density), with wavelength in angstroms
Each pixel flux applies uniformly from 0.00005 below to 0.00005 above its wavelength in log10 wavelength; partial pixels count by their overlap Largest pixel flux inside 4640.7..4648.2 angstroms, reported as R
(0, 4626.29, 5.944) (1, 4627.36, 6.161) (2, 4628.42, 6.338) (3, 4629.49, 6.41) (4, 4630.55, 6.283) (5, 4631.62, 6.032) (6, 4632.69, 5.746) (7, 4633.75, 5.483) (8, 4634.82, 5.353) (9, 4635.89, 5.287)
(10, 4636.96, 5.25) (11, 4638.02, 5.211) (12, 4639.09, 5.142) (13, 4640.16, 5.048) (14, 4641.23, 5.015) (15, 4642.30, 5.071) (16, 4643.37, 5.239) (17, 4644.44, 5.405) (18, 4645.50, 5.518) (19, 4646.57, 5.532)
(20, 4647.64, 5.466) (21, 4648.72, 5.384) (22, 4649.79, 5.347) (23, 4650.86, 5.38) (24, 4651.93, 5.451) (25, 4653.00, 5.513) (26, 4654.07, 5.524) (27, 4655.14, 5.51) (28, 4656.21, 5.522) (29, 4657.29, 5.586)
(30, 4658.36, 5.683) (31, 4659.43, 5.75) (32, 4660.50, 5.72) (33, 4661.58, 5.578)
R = 5.532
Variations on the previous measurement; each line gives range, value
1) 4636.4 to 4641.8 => 5.25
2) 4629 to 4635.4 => 6.41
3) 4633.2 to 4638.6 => 5.483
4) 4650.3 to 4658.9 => 5.683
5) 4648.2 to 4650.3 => 5.384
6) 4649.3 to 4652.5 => 5.451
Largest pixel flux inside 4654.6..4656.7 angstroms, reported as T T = 5.522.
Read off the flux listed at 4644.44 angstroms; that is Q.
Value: 5.405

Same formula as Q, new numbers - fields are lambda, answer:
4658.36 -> 5.683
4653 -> 5.513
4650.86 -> 5.38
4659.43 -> 5.75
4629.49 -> 6.41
